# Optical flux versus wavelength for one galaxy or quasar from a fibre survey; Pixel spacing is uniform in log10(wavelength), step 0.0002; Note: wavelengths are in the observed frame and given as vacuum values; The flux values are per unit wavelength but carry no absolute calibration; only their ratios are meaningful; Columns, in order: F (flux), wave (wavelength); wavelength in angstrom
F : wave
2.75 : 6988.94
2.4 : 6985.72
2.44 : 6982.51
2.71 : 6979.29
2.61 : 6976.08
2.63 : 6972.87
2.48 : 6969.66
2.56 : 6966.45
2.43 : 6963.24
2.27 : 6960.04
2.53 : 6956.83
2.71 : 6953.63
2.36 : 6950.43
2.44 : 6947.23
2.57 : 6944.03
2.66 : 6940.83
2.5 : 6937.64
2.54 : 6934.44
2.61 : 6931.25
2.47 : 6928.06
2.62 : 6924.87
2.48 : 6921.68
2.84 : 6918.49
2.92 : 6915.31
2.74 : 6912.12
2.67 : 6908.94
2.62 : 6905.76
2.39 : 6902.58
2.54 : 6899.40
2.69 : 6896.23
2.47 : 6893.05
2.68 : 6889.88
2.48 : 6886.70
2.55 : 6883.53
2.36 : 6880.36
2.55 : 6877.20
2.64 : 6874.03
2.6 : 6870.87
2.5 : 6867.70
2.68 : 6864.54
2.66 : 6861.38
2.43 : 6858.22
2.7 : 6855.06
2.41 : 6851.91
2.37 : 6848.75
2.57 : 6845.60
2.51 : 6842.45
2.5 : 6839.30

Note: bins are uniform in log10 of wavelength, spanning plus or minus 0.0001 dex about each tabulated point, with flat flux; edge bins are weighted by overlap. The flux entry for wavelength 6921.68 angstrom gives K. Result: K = 2.48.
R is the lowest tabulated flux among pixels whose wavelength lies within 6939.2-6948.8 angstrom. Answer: 2.44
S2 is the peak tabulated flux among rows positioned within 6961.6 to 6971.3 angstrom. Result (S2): 2.56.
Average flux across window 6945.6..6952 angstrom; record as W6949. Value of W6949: 2.4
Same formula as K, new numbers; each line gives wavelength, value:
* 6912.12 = 2.74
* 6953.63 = 2.71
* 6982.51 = 2.44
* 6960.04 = 2.27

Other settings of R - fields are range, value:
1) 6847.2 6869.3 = 2.37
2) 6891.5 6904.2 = 2.39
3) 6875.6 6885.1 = 2.36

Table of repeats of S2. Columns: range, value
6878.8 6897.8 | 2.69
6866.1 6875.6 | 2.64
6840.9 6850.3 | 2.57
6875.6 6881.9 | 2.55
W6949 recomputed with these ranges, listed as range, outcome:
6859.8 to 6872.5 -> 2.61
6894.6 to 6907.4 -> 2.56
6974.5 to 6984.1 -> 2.59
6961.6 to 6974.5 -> 2.53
